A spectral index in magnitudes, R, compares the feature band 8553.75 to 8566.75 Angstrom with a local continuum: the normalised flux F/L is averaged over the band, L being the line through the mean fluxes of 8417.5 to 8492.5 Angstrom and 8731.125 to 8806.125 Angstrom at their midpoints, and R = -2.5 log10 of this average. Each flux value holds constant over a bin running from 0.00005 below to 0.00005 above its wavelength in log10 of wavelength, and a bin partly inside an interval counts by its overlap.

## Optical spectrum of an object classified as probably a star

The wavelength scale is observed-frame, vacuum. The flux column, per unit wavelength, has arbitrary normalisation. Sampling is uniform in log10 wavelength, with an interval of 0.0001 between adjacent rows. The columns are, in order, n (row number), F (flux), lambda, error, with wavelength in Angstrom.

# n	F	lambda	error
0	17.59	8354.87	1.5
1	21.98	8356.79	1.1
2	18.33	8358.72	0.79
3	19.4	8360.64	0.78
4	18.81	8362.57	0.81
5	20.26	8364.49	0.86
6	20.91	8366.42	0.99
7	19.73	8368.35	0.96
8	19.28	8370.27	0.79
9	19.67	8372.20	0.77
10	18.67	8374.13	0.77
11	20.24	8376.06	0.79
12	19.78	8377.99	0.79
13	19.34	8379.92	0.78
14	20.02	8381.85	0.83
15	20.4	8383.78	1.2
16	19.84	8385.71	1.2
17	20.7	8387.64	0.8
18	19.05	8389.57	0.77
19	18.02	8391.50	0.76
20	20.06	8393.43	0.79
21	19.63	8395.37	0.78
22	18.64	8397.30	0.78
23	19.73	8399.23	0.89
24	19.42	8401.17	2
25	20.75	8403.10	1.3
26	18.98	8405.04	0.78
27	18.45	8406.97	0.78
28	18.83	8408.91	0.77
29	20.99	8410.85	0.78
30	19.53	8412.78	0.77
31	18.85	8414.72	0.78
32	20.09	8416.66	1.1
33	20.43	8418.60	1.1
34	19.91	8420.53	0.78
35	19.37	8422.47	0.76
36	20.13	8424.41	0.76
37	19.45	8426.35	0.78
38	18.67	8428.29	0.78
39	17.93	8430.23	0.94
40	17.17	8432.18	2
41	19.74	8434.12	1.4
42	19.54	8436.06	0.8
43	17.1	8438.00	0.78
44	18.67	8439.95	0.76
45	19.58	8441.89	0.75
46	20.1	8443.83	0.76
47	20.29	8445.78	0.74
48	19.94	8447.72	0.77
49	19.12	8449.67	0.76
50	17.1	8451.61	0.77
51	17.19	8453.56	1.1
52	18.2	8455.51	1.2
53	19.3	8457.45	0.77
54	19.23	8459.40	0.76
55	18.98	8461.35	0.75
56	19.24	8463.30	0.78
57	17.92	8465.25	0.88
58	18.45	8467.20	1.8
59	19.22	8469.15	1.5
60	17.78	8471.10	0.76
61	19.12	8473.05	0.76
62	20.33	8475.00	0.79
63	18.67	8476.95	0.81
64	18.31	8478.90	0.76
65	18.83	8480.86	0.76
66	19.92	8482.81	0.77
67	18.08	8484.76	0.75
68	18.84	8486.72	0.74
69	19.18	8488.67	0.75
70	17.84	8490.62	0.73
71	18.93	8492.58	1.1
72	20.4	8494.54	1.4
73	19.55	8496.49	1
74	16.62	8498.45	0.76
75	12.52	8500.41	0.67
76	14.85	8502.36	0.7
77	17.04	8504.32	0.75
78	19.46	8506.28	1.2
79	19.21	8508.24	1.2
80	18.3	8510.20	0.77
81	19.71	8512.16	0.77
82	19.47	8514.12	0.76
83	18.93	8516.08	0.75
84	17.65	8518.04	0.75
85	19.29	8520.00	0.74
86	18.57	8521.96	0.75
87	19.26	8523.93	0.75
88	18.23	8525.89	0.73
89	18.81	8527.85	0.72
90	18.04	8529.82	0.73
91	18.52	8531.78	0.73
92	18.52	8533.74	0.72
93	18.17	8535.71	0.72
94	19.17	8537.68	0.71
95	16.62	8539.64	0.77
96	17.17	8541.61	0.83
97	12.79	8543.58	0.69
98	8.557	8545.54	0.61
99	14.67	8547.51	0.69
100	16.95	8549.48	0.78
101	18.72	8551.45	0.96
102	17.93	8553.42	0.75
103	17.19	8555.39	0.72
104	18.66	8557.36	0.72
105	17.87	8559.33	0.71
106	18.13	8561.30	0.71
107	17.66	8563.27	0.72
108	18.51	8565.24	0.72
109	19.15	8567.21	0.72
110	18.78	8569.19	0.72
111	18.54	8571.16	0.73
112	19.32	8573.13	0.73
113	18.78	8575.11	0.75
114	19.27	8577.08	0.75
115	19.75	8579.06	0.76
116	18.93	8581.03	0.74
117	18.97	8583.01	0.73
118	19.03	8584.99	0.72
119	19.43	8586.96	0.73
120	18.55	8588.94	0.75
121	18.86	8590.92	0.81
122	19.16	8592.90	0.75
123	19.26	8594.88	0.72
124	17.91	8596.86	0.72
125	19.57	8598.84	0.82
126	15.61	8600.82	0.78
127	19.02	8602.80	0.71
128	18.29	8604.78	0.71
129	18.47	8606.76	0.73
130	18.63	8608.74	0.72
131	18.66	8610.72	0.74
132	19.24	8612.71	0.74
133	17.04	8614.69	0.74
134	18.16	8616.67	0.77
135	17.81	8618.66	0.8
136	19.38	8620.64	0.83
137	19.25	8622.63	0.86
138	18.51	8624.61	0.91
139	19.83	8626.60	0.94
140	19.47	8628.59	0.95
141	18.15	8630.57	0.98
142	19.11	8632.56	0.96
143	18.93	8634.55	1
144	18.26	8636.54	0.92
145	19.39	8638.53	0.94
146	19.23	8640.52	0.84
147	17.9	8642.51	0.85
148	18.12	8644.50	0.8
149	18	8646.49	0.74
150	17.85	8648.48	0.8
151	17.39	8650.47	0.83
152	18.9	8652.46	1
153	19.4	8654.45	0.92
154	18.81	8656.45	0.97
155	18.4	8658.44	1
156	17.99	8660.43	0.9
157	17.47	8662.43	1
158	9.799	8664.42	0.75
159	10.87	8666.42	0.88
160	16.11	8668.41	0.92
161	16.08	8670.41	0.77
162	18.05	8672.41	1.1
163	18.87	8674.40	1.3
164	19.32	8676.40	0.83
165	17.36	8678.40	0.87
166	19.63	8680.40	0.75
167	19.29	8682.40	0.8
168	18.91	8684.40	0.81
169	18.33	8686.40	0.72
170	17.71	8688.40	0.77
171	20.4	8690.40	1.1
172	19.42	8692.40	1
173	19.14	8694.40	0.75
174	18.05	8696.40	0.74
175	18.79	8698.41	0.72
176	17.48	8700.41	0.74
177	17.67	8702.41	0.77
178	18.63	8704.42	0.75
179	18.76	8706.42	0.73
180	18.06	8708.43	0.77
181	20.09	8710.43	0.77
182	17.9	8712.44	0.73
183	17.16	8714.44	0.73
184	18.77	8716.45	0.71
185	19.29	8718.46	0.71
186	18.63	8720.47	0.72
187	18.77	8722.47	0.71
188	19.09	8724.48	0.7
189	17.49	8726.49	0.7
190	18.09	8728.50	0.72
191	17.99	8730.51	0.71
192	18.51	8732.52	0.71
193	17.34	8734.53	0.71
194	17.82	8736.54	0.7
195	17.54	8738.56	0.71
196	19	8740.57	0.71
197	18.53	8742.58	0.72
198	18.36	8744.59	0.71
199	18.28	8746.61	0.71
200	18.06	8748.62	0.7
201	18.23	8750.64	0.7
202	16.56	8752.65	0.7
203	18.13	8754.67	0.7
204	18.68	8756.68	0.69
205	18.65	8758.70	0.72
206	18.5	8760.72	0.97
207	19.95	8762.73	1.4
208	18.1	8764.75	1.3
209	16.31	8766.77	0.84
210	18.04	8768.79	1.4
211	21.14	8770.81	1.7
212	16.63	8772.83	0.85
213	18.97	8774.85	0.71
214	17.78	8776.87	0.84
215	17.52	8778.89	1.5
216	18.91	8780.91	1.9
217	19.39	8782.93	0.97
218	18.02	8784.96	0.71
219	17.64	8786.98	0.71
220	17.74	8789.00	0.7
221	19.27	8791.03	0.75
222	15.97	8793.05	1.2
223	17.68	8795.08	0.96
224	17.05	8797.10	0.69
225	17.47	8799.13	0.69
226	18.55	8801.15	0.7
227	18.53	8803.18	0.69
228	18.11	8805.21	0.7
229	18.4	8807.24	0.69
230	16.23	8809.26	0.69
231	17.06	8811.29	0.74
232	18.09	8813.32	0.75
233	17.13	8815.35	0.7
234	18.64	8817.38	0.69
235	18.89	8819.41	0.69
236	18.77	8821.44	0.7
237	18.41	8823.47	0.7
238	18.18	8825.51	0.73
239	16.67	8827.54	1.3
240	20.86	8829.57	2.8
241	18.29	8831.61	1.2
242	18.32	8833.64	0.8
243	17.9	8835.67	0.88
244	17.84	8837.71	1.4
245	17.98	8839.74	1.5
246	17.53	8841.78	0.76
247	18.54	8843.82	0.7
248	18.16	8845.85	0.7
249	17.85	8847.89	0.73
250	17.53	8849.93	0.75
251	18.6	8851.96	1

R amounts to 0.04 mag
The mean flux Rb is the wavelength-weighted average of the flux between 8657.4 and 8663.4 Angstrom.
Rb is 18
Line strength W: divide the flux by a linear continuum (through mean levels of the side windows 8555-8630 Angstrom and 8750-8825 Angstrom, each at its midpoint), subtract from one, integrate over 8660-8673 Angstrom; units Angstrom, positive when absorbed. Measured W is 2.44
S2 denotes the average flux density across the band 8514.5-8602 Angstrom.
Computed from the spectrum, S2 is 18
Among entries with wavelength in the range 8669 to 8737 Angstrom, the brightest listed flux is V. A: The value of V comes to 20.4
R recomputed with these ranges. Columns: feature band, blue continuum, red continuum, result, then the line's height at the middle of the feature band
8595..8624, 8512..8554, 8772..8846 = -0.046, 17.6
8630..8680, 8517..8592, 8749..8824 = 0.025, 18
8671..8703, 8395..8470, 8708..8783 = -0.010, 18.5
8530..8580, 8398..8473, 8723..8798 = 0.069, 18.7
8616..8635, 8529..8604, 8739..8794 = -0.049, 18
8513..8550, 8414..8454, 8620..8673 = 0.070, 18.5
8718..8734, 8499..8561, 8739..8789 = -0.016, 18.2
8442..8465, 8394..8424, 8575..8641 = 0.025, 19.4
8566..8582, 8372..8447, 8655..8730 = -0.028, 18.6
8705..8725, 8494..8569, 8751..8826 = -0.041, 18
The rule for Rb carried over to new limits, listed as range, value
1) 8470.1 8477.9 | 19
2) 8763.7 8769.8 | 17.5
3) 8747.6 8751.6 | 18.1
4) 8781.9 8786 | 18.7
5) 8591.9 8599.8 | 19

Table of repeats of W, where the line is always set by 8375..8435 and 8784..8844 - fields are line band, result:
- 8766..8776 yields -0.1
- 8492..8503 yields 1.1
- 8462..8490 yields 0.6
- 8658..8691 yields 2.2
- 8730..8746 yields 0.1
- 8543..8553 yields 2.3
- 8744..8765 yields -0.1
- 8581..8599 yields -0.1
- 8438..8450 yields -0.1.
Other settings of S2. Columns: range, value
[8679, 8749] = 18.5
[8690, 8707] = 18.6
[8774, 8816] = 17.9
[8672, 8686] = 18.8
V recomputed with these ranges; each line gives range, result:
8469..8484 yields 20.33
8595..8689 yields 19.83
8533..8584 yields 19.75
